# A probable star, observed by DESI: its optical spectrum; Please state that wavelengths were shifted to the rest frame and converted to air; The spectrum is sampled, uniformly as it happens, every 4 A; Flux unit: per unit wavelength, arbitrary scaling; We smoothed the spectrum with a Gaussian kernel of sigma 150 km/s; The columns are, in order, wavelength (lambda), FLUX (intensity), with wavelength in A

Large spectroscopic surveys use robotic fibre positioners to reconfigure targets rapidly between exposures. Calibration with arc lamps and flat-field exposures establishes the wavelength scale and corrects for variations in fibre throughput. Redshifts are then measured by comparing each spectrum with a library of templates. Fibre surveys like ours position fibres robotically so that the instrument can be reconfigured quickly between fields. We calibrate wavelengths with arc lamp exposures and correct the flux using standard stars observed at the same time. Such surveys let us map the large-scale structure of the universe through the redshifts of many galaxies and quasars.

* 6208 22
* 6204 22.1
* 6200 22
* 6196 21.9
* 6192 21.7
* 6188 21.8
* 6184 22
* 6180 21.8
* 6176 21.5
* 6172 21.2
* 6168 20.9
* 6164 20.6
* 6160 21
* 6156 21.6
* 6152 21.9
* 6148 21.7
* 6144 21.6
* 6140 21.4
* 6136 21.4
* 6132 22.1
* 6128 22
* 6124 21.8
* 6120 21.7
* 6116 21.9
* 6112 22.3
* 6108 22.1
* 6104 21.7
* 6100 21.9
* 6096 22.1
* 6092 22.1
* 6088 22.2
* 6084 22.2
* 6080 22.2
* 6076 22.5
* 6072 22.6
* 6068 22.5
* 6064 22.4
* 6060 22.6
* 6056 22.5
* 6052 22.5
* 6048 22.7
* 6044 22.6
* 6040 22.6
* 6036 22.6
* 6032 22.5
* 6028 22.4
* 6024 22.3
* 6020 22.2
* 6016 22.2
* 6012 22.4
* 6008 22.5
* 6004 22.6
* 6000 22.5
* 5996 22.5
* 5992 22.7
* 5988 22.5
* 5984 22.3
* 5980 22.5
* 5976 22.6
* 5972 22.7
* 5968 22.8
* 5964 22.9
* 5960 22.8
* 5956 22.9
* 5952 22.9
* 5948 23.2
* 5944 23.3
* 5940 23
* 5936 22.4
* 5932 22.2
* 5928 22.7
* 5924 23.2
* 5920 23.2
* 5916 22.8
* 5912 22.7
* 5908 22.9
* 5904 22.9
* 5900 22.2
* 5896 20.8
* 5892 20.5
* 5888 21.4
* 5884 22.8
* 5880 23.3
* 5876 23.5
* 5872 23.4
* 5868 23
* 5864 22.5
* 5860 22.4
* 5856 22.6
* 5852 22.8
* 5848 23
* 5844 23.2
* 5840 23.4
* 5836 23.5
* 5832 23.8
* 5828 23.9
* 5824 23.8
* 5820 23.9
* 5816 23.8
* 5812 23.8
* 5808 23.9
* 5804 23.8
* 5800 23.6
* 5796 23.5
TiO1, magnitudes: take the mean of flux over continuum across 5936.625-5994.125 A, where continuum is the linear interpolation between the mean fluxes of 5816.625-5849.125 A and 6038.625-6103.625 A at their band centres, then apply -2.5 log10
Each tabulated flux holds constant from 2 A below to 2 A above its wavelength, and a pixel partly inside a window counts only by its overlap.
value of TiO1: 0.01 mag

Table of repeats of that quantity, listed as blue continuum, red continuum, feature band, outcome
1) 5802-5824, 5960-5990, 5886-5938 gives 0.04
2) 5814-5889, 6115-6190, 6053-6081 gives -0.02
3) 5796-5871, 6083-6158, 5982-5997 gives 0.00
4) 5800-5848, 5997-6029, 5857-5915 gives 0.04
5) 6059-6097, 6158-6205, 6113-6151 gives 0.01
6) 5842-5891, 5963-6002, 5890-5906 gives 0.06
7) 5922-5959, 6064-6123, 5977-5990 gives 0.01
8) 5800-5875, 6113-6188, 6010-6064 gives -0.01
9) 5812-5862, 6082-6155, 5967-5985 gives 0.00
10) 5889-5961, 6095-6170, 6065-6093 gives -0.02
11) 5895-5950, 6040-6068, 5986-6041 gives 0.01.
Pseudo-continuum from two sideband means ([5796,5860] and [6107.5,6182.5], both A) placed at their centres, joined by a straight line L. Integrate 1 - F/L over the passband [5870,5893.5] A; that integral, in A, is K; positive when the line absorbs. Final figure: 0.65 A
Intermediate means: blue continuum 23.5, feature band 22.5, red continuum 21.6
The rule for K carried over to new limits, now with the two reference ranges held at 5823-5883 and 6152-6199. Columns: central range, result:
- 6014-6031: 0.00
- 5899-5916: 0.14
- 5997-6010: -0.08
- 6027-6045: -0.26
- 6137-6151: 0.05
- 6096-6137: -0.22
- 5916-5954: -0.23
